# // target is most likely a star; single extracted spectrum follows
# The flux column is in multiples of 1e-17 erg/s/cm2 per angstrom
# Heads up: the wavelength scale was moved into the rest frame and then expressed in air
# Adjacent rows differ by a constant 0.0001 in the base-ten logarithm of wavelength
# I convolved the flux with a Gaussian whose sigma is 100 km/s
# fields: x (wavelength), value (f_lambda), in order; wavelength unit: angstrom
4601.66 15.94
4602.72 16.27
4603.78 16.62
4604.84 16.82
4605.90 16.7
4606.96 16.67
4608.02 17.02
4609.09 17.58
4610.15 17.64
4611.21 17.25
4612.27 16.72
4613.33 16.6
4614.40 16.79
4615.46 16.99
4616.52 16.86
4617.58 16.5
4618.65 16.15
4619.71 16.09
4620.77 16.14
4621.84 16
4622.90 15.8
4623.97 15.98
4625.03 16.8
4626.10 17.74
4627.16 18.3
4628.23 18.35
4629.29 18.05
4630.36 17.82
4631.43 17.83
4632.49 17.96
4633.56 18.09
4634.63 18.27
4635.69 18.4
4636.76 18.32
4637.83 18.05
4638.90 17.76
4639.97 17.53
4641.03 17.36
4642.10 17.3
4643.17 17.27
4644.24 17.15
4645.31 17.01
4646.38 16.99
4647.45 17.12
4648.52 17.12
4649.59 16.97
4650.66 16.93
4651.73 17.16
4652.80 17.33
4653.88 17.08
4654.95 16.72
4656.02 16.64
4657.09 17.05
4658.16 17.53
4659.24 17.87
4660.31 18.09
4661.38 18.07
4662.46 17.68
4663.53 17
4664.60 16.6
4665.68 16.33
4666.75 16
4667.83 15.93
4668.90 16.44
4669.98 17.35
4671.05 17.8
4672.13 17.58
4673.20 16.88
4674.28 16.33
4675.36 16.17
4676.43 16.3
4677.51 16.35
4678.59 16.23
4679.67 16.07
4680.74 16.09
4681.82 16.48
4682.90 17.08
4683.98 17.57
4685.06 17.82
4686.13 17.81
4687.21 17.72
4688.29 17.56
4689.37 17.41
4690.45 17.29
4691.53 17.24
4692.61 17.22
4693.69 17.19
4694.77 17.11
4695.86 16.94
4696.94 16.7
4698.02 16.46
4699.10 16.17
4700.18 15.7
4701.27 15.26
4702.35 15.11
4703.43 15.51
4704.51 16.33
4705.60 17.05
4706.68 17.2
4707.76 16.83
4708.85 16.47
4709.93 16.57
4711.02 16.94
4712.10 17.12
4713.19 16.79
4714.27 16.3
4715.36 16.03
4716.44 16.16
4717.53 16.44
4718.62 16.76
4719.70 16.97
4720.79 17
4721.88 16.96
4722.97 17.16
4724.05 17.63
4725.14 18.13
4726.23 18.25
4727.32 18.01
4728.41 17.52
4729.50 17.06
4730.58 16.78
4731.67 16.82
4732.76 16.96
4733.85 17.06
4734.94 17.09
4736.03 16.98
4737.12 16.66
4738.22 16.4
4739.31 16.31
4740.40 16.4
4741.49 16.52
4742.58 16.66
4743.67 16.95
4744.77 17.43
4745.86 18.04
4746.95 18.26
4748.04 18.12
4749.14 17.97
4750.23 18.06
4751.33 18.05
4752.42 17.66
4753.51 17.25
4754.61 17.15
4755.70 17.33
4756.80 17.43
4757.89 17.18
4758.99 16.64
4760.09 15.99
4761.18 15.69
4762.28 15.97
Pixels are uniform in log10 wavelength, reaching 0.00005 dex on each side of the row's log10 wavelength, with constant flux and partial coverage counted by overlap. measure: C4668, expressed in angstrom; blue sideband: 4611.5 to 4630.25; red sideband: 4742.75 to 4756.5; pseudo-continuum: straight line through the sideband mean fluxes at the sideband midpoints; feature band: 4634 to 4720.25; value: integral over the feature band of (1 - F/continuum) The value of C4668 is 1.3 angstrom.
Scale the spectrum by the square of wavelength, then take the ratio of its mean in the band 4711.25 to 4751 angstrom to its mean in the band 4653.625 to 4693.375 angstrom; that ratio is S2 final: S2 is 1.03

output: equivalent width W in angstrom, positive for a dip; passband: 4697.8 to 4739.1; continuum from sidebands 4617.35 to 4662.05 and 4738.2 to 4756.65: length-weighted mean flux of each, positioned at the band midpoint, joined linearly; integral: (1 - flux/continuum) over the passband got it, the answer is 1.4 angstrom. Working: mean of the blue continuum 17.3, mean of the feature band 16.8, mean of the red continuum 17.4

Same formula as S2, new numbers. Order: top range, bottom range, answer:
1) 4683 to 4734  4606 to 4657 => 1.02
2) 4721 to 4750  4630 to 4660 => 1.03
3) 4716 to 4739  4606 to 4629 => 1.06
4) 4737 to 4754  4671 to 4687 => 1.06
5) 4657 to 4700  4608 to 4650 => 1.01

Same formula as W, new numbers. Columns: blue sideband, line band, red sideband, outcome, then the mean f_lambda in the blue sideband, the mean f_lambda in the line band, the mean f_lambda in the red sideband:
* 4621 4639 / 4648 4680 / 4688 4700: 0.62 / 17.6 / 16.9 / 17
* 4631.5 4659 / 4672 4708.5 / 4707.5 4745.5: 0.91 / 17.4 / 16.7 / 16.9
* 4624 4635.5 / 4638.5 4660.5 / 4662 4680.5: 0.07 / 17.9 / 17.2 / 16.6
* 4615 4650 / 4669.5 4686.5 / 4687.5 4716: 0.00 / 17.3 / 16.9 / 16.6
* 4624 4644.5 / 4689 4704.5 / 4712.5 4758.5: 0.79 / 17.8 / 16.5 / 17.2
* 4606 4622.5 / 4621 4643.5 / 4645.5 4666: -0.84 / 16.7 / 17.6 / 17.2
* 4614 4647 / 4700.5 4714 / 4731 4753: 0.64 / 17.3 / 16.4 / 17.2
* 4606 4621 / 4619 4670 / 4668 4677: -1.28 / 16.8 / 17.2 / 16.8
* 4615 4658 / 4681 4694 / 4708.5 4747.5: -0.18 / 17.2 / 17.3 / 17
